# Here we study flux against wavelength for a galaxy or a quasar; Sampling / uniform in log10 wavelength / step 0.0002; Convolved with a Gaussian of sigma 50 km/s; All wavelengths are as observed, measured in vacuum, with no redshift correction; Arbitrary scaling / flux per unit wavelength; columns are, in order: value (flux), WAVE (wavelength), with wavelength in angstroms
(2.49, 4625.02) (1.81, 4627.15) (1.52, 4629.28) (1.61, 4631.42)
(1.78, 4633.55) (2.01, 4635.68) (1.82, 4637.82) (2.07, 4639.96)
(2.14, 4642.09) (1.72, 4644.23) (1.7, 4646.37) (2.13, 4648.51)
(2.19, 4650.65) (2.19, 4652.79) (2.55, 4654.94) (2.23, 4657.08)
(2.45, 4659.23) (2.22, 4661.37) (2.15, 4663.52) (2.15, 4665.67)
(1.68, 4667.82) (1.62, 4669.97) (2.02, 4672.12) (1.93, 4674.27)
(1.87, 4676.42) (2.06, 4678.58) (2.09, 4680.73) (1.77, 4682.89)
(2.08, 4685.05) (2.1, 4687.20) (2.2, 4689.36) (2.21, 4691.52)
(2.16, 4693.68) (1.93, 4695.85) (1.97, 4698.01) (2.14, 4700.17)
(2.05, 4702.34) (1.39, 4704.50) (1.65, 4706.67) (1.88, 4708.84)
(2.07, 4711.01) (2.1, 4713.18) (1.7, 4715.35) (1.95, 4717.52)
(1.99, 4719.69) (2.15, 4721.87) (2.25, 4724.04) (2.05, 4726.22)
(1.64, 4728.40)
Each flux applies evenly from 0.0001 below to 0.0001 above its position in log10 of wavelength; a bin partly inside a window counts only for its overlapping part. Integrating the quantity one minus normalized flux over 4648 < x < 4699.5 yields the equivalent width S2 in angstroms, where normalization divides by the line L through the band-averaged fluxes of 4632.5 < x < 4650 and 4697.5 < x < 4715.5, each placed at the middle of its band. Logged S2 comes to -4.63 angstroms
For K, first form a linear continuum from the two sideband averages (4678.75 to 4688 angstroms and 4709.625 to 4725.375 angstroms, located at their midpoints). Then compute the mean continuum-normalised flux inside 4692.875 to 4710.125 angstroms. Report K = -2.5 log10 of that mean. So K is 0.07 mag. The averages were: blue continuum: 2.01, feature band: 1.89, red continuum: 2.03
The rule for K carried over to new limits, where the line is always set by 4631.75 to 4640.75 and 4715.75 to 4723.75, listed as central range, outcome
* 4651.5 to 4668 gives -0.16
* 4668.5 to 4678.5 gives 0.04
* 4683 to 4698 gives -0.06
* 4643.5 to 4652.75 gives -0.03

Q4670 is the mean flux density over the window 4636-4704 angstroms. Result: 2.05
